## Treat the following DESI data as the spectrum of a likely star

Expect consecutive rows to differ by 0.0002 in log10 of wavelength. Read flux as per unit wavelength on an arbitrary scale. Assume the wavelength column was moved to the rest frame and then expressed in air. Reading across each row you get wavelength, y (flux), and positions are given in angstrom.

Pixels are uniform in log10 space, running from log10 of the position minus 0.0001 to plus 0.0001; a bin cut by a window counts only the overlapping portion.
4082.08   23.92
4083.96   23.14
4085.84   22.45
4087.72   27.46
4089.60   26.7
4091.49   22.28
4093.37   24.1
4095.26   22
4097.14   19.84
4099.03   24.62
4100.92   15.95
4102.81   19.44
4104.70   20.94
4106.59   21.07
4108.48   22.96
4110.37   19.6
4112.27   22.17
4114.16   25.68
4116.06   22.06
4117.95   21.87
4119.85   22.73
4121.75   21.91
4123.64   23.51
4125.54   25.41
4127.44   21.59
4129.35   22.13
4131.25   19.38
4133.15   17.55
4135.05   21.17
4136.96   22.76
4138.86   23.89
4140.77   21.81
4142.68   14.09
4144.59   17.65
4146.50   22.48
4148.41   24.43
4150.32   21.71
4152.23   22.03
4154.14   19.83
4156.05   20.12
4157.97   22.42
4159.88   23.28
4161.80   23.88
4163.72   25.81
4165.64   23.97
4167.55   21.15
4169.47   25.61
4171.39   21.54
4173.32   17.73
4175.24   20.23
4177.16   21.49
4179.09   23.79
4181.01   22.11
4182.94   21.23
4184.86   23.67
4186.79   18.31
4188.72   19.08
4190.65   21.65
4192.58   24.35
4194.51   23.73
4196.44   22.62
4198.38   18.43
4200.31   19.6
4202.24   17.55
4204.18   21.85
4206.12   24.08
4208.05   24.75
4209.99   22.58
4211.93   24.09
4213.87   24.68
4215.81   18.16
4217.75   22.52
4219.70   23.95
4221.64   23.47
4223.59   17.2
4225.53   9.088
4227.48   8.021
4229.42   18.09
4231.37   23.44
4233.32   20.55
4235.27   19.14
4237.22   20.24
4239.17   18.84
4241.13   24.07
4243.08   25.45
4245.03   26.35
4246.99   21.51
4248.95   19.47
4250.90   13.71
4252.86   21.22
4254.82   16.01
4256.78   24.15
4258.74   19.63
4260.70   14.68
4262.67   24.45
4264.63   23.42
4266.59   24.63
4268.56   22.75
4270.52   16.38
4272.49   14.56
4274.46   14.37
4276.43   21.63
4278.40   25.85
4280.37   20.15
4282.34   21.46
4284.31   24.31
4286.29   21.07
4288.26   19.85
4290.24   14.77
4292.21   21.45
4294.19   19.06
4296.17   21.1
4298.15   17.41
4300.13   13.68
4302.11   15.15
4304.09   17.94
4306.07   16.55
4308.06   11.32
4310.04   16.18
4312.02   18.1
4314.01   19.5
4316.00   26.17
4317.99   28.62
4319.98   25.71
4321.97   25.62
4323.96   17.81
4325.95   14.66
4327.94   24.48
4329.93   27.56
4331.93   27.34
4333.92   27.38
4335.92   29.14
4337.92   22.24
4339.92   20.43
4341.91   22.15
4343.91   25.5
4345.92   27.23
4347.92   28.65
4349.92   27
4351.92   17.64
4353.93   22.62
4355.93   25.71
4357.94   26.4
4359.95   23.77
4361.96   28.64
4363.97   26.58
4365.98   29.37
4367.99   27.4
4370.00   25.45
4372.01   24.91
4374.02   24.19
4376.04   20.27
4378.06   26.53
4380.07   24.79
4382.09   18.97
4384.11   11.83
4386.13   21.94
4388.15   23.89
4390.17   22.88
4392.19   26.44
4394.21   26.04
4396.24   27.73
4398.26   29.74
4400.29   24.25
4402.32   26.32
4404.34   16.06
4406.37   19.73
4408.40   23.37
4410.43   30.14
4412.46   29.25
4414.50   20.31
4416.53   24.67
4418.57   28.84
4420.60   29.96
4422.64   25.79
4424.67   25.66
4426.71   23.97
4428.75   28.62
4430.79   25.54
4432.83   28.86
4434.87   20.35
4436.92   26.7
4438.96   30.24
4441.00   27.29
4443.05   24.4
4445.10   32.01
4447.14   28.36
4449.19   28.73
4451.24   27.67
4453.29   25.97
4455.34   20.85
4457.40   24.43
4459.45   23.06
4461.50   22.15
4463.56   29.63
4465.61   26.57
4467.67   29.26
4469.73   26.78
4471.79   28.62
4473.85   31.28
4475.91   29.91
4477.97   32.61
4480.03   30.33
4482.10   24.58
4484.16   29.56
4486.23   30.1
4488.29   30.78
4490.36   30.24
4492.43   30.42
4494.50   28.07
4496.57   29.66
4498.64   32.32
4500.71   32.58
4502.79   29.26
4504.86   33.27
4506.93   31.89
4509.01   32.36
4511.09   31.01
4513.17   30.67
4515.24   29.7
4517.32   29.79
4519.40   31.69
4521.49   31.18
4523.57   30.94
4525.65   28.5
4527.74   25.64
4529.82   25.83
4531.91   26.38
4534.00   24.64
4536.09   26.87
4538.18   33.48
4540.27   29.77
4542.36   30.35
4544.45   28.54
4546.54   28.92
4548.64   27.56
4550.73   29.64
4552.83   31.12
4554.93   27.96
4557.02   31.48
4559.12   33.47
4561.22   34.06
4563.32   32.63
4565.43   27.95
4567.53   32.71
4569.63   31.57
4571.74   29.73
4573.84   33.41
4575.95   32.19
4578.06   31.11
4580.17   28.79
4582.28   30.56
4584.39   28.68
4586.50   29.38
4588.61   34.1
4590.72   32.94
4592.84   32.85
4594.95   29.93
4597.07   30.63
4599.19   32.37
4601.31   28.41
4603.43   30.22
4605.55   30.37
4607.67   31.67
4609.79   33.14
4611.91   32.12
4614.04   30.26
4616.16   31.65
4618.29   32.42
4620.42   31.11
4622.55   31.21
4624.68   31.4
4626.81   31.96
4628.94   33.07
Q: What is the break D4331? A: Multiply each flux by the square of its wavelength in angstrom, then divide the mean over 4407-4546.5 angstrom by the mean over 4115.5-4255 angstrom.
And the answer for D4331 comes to 1.5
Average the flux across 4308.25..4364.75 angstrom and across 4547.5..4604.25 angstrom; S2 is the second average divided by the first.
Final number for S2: 1.30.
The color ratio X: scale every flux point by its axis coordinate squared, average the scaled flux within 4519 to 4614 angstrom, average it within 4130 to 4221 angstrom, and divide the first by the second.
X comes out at 1.67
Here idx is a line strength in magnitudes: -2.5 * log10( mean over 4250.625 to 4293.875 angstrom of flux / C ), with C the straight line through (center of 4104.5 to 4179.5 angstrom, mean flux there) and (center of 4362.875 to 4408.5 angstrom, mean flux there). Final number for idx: 0.142 mag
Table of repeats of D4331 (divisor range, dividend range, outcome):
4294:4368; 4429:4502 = 1.31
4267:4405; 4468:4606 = 1.47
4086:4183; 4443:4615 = 1.63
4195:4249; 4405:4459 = 1.39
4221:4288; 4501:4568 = 1.70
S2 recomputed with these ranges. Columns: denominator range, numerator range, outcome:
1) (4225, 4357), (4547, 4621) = 1.49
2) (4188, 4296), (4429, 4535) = 1.39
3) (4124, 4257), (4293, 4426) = 1.11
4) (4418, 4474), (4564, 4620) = 1.16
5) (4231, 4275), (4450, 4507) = 1.40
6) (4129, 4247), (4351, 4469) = 1.19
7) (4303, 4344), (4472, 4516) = 1.38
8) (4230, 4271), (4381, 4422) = 1.15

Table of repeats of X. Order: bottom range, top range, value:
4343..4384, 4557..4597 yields 1.40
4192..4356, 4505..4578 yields 1.62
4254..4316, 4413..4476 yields 1.49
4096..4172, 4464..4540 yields 1.61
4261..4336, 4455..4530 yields 1.54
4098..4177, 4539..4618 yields 1.75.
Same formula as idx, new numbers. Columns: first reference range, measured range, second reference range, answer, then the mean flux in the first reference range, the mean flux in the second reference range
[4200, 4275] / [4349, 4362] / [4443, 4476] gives -0.016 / 20.3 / 27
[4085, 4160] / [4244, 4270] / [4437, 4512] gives 0.173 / 21.8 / 28.8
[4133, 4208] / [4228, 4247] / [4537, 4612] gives 0.082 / 21.6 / 30.9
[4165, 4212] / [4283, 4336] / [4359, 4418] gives 0.132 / 21.8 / 24.4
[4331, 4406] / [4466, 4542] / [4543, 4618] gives -0.041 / 24.5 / 30.9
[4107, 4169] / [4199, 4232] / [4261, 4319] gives 0.035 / 21.9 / 19.7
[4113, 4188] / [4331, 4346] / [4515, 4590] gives 0.027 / 21.8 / 30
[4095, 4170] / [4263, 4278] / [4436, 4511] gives 0.216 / 21.7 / 28.7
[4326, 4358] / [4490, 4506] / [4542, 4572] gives -0.066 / 24.7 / 30.5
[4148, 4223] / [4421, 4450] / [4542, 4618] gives 0.029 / 22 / 30.9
